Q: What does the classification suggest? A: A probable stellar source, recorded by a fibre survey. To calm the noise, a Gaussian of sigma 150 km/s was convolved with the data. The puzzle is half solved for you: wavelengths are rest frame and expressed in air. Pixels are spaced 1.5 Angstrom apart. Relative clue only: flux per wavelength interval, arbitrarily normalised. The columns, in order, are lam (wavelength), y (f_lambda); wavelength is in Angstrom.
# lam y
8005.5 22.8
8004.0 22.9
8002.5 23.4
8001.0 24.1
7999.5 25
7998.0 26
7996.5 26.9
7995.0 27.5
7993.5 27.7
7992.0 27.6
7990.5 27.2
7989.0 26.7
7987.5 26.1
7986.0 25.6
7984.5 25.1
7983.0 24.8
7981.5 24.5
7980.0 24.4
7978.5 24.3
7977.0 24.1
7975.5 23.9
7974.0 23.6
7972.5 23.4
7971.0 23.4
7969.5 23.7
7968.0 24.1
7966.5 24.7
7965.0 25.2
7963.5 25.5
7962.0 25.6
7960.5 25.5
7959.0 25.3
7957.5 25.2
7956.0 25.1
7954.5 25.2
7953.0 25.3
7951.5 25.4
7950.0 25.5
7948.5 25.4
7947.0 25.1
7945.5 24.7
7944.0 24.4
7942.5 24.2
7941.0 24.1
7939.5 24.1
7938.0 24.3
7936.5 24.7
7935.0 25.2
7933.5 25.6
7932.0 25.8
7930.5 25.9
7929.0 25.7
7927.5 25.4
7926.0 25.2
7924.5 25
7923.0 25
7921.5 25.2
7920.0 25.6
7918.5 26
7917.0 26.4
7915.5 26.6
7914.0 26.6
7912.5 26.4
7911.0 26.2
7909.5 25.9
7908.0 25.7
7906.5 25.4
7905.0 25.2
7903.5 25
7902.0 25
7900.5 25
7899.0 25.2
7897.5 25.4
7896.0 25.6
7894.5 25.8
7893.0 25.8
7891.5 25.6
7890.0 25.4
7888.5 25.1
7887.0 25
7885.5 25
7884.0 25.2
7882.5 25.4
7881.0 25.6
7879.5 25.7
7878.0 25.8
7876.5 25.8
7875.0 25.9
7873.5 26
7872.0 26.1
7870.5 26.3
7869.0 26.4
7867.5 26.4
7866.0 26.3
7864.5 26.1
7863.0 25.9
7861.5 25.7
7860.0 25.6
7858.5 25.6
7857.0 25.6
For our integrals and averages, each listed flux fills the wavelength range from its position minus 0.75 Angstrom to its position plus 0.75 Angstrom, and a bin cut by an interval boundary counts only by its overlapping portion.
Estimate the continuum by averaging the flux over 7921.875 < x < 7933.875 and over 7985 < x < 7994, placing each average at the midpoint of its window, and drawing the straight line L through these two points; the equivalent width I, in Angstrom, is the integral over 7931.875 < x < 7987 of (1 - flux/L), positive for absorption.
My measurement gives 2.8 Angstrom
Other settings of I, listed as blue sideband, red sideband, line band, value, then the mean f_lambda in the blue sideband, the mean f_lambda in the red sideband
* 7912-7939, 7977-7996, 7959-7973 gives 0.6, 25.6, 25.9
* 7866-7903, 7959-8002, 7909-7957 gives 0.1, 25.6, 25.2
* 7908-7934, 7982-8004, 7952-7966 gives 0.3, 25.8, 25.9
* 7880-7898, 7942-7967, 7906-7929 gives -0.4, 25.4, 25.1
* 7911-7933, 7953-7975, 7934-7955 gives 0.3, 25.8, 24.7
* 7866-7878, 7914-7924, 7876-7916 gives 0.6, 26.1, 25.8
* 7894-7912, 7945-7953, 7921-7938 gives 0.0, 25.5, 25.2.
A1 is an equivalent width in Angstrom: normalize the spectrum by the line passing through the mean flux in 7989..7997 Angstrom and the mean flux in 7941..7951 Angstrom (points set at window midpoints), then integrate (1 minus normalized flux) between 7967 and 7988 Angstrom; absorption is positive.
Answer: 1.7 Angstrom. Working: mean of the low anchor 24.8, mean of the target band 24.3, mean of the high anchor 27.3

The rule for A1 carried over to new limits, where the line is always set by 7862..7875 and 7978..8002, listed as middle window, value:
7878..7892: 0.4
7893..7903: 0.3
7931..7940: 0.3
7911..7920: -0.1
